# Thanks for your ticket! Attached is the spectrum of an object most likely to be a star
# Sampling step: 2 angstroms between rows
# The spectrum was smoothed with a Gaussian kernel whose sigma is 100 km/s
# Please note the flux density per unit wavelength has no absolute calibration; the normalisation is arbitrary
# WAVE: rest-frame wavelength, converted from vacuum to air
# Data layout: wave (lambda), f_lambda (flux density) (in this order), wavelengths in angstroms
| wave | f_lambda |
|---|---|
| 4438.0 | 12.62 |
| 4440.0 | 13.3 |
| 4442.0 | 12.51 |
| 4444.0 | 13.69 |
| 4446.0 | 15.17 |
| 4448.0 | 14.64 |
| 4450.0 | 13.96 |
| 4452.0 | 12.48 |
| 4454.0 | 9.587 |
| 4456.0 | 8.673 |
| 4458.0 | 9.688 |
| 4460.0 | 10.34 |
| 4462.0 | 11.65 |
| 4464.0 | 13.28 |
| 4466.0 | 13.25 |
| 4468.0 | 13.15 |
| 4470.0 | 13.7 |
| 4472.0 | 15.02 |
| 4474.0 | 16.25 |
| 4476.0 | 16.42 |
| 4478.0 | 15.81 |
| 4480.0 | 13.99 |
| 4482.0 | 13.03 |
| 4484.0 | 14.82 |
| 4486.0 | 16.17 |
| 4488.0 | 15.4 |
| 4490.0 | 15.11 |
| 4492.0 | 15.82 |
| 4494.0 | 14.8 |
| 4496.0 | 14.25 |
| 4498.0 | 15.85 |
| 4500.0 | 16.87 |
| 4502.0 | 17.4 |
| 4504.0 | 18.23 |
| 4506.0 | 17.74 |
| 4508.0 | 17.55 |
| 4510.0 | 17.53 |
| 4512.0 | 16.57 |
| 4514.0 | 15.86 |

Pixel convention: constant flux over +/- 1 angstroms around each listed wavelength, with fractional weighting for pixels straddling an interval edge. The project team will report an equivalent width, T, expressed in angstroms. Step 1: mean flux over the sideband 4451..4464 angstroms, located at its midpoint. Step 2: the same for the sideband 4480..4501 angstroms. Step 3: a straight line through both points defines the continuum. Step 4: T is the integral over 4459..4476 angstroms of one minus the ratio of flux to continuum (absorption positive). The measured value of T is -2.1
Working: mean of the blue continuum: 10.6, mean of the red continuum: 15.2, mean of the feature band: 13.5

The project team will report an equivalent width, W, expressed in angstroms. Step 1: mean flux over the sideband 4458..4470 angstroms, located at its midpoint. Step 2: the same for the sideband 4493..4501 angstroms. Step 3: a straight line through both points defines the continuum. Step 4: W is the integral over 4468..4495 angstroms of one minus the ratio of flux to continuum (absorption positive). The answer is -2.20 angstroms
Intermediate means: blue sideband 12.2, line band 15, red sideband 15.4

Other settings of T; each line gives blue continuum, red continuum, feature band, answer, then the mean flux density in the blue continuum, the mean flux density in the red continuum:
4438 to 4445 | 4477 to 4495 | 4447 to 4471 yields 3.13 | 13.1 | 15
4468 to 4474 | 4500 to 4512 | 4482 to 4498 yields 1.01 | 14.5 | 17.5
